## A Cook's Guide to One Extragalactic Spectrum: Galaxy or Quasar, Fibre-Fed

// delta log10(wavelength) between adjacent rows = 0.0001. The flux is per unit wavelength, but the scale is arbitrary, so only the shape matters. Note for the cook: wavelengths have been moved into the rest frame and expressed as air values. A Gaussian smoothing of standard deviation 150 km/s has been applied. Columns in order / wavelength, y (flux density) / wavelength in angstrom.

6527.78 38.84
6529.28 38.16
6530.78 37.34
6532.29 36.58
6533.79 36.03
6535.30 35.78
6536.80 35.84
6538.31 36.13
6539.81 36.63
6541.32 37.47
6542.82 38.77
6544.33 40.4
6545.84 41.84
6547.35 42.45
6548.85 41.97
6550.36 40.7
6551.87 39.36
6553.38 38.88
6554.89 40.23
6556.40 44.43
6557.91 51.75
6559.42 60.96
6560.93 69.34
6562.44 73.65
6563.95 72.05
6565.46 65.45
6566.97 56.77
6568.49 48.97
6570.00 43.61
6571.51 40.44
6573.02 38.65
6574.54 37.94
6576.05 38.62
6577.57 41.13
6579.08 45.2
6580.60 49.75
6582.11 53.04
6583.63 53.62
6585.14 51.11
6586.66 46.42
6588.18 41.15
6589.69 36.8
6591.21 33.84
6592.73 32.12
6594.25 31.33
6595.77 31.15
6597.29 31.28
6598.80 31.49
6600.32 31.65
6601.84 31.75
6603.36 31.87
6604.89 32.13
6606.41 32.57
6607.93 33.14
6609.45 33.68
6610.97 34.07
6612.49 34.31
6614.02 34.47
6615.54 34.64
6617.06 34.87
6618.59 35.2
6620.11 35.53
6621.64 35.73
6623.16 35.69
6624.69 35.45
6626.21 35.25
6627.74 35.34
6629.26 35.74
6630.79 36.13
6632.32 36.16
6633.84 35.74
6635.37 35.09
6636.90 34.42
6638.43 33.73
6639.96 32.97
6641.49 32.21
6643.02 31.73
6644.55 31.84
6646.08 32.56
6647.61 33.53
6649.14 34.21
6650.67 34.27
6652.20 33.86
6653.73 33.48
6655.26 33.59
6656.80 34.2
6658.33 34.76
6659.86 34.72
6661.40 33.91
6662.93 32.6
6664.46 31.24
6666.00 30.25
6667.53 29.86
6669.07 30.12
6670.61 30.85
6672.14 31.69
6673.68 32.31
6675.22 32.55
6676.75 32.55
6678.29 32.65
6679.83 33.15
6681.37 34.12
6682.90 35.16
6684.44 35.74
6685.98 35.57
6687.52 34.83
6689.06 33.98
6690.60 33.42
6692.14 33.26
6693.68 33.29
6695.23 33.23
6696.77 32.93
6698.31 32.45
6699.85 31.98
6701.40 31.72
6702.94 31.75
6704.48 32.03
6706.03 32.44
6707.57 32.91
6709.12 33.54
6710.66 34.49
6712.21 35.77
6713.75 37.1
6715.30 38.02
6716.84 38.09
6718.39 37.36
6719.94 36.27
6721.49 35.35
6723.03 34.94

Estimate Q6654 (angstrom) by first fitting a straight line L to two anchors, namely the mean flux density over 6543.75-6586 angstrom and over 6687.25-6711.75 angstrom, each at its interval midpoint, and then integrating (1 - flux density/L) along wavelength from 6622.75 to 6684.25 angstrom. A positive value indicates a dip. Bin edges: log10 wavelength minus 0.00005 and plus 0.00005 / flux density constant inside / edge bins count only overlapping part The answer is 7.7 angstrom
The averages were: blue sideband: 48.7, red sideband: 33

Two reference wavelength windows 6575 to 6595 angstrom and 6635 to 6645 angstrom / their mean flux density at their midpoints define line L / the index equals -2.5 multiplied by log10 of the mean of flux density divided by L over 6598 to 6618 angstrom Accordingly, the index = 0.164 mag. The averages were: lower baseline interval 42.6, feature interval 33.1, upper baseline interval 33.1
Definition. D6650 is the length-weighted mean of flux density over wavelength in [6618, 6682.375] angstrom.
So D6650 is 33.6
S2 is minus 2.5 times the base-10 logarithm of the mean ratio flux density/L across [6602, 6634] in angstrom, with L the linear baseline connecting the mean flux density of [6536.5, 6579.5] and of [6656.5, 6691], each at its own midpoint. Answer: 0.141 mag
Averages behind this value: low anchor 46.3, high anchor 33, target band 34.6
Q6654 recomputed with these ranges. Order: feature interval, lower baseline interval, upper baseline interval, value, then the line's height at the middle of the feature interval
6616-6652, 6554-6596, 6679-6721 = 6.0 angstrom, 41.3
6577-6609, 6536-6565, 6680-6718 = 3.7 angstrom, 43.1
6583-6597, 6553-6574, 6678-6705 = 2.8 angstrom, 49.2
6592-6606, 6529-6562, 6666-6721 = 2.7 angstrom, 39.1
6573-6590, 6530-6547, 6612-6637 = -3.9 angstrom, 36.5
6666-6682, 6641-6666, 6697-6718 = 0.8 angstrom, 33.5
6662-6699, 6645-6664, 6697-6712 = 0.4 angstrom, 33.2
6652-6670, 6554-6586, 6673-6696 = 2.3 angstrom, 37.3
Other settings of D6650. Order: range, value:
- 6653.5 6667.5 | 33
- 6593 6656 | 33.7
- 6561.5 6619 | 41.2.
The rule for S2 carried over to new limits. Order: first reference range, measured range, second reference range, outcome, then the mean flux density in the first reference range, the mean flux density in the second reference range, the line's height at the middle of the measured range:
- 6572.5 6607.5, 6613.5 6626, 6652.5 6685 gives 0.032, 38.4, 32.8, 36.3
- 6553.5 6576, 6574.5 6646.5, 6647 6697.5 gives 0.214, 52.3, 33.2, 44.2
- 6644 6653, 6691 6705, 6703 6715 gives 0.046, 33.4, 34.1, 33.9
